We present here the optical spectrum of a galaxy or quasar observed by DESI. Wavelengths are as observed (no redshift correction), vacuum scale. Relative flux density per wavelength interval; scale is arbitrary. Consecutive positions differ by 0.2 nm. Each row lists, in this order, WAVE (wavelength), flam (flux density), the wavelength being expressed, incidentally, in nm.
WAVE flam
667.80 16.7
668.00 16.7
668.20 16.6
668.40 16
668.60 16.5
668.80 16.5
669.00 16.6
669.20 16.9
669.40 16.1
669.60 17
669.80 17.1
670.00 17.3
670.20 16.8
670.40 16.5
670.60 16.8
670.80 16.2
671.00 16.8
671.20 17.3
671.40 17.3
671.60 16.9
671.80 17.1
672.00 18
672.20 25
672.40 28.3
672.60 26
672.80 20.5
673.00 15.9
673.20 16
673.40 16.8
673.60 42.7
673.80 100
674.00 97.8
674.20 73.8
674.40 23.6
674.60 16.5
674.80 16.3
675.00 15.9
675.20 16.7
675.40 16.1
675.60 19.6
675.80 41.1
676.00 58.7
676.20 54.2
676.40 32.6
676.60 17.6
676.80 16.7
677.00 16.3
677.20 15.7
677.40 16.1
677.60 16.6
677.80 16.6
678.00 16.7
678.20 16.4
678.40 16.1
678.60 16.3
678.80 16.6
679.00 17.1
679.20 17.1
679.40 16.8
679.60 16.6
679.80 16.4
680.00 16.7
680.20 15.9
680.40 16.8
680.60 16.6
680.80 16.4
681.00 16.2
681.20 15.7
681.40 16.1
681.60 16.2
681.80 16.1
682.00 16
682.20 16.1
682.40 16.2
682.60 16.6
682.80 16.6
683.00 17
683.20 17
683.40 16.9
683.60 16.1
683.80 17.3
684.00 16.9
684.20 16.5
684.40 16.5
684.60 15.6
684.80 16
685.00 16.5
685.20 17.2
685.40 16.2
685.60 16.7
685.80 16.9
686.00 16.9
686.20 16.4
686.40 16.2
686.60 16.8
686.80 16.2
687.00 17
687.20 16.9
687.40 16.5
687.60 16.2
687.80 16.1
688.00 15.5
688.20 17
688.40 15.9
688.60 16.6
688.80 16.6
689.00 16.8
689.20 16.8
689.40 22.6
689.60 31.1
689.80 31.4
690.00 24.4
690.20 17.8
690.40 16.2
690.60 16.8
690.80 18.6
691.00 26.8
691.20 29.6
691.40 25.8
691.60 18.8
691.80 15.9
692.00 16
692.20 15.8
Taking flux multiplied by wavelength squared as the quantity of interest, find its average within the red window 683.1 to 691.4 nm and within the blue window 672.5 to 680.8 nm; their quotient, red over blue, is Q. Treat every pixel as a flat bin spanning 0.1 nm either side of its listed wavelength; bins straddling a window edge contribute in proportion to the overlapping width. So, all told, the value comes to 0.73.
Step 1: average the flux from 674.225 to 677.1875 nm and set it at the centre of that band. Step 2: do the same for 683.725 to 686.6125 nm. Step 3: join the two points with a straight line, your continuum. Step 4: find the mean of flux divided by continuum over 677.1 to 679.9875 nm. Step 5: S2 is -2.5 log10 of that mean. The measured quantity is 0.39 mag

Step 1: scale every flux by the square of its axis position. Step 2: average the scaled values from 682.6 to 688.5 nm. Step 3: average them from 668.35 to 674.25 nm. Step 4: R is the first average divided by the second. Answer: 0.67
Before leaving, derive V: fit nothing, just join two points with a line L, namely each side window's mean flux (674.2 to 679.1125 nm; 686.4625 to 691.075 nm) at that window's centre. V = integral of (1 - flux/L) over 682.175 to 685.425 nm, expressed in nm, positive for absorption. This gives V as 0.634 nm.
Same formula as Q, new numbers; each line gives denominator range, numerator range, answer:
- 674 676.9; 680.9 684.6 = 0.52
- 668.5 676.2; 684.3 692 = 0.74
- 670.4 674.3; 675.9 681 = 0.66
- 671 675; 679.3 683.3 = 0.54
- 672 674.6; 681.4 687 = 0.44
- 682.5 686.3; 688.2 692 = 1.27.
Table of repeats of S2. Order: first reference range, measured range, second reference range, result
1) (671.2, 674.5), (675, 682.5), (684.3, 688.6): 0.332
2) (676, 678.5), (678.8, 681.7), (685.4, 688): 0.241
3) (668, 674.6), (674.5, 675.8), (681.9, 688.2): 0.218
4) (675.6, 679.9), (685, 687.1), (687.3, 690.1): 0.210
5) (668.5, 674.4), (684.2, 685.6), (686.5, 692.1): 0.276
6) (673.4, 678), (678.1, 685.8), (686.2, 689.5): 0.422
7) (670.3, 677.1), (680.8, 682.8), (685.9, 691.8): 0.414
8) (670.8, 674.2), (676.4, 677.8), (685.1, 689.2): 0.458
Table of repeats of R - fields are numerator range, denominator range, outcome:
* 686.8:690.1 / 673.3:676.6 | 0.50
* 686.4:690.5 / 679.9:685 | 1.16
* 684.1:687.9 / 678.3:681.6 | 1.02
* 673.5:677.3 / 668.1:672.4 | 2.11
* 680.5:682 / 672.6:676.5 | 0.45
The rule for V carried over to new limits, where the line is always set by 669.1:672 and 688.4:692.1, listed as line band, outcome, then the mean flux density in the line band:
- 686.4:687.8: 0.26 nm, 16.5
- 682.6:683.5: 0.12 nm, 16.8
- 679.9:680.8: 0.11 nm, 16.5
